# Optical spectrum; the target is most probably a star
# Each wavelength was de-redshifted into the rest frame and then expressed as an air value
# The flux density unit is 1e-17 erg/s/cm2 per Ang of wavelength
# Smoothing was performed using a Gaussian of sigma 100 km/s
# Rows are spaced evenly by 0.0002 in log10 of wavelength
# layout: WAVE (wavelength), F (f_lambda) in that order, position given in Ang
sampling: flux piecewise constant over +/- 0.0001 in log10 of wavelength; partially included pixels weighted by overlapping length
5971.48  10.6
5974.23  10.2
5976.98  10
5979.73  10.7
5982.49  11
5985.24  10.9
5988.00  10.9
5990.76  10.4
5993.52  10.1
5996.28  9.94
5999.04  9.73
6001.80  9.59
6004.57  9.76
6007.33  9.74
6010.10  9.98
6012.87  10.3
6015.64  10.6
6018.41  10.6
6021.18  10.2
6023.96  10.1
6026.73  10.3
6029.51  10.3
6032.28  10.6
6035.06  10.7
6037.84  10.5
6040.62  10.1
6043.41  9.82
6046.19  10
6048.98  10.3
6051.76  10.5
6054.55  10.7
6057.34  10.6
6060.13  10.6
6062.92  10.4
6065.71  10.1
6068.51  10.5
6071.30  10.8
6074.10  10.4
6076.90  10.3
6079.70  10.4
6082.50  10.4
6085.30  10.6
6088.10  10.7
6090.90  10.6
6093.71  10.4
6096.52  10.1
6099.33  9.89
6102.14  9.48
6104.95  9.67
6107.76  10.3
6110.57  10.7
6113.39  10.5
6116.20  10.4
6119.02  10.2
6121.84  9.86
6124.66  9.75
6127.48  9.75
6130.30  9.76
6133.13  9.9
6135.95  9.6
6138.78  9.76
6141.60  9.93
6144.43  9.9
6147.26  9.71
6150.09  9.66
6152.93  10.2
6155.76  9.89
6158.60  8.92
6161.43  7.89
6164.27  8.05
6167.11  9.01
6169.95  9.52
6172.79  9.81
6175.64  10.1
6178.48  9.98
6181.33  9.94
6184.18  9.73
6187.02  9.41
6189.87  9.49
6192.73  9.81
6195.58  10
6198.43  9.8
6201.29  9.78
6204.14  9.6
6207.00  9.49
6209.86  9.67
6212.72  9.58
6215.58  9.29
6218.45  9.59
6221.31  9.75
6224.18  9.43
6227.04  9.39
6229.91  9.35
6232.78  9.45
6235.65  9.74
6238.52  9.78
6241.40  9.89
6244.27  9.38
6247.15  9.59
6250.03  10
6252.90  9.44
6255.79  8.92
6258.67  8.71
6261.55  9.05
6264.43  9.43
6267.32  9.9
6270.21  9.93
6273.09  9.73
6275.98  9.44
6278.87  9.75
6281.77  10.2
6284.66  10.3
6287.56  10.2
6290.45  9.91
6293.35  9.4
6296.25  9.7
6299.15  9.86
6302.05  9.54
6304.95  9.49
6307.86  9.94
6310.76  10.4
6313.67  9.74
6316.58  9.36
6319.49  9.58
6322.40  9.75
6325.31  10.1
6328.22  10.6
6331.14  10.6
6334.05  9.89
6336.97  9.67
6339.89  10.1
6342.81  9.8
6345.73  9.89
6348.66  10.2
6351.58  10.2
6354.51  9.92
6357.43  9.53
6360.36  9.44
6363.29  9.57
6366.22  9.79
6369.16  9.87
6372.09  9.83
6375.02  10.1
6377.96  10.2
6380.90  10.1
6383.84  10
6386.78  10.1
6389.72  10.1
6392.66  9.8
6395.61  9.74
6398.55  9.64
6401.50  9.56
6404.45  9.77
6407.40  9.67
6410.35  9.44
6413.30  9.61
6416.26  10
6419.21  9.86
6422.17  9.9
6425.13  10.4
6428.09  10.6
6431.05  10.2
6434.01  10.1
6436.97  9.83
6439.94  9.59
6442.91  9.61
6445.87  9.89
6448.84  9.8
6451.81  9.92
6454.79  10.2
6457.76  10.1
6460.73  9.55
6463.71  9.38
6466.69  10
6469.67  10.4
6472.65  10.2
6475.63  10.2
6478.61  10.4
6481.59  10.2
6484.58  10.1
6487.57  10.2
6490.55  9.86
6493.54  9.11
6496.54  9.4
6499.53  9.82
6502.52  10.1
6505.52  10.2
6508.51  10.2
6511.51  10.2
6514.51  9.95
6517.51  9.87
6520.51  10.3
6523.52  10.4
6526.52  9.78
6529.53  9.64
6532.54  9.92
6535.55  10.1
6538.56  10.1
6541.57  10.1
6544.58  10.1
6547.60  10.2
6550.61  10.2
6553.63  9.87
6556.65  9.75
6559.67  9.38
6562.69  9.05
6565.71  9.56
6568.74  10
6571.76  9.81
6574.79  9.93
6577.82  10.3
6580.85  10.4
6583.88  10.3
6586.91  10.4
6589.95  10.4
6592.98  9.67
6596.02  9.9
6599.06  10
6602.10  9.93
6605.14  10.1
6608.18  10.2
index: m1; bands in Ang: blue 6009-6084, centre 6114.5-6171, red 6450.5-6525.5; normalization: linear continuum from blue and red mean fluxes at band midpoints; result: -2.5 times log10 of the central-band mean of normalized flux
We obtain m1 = 0.08 mag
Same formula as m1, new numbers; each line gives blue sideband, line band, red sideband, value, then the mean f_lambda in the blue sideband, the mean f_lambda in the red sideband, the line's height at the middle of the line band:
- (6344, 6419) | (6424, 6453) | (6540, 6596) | -0.01 mag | 9.84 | 9.97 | 9.88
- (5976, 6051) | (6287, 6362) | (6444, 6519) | 0.02 mag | 10.3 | 9.97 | 10.1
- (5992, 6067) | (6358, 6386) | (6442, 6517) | 0.02 mag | 10.2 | 9.96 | 10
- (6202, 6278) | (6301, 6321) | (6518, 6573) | -0.01 mag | 9.53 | 9.9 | 9.61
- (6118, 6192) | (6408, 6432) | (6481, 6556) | -0.01 mag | 9.6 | 9.99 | 9.89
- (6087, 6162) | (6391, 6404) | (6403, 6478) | 0.03 mag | 9.92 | 9.93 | 9.93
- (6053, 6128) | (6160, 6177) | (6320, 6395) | 0.13 mag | 10.3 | 9.96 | 10.2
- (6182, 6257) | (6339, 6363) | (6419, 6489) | 0.00 mag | 9.6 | 10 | 9.84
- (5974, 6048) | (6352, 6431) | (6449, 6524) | 0.02 mag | 10.3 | 10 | 10.1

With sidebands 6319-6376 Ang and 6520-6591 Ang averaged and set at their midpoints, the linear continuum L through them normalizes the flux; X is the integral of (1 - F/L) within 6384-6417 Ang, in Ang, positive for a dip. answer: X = 0.6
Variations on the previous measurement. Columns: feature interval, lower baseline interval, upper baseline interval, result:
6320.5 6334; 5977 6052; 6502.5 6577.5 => -0.2 Ang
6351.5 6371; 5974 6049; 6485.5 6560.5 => 0.6 Ang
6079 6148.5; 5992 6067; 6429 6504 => 0.6 Ang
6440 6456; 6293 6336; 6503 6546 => 0.2 Ang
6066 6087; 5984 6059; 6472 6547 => -0.5 Ang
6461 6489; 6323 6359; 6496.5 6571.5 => -0.4 Ang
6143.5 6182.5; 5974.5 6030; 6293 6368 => 2.3 Ang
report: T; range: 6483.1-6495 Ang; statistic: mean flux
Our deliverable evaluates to 9.82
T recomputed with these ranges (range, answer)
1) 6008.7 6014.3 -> 10.1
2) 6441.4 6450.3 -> 9.77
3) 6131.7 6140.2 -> 9.76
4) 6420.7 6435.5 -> 10.2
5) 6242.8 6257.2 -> 9.47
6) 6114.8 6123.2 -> 10.1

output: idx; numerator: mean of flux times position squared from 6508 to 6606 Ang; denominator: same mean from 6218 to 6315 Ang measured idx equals 1.13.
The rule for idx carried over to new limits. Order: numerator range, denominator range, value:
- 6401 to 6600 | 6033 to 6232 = 1.13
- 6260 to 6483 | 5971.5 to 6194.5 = 1.08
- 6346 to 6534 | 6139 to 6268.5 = 1.12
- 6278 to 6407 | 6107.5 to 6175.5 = 1.09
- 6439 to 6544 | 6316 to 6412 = 1.05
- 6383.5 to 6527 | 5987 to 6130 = 1.10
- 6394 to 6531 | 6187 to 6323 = 1.10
